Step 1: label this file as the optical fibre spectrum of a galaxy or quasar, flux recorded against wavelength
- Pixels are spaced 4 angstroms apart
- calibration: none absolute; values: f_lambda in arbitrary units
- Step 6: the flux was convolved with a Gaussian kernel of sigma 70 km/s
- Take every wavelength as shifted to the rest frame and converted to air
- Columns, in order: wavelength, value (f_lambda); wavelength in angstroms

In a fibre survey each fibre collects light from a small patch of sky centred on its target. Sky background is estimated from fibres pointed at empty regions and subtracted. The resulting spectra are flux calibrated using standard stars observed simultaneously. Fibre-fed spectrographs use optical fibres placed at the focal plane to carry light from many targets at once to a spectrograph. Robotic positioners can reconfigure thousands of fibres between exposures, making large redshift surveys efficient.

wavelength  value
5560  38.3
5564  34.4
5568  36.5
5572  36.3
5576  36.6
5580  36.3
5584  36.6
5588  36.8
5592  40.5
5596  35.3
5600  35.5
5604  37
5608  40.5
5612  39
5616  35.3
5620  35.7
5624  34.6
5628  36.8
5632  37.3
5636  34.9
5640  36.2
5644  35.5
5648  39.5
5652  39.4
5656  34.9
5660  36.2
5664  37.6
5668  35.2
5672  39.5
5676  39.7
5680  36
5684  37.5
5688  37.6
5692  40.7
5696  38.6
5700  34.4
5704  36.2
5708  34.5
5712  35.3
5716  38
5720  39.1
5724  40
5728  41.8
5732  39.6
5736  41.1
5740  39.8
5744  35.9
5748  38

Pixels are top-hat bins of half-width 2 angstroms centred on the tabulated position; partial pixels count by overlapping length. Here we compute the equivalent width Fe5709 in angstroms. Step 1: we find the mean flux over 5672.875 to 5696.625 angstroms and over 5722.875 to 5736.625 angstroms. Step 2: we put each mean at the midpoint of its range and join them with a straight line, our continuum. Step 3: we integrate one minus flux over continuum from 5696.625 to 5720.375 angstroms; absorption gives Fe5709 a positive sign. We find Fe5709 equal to 2.0 angstroms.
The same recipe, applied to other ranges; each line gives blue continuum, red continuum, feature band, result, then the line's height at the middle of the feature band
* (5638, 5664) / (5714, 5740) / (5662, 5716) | 1.8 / 38.5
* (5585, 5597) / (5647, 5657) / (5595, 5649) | 1.8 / 37.9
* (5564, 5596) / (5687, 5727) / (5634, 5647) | 0.5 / 37.2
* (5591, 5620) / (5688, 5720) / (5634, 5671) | 0.5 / 37.2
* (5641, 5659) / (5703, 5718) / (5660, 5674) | -0.2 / 36.9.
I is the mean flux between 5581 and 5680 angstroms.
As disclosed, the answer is 37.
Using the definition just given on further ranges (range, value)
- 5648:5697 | 37.8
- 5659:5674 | 37.2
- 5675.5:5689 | 37.5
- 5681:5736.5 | 38.1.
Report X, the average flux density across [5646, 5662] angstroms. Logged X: 37.5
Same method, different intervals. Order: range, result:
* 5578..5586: 36.5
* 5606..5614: 39.8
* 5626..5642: 36.3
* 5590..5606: 37.1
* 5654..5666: 36.2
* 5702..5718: 36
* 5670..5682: 38.4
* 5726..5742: 40.6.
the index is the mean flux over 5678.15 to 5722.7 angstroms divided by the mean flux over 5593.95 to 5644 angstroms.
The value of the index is 1.02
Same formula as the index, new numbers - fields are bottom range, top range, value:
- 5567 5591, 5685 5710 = 1.01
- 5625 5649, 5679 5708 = 1.02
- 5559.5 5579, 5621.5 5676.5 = 1.02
